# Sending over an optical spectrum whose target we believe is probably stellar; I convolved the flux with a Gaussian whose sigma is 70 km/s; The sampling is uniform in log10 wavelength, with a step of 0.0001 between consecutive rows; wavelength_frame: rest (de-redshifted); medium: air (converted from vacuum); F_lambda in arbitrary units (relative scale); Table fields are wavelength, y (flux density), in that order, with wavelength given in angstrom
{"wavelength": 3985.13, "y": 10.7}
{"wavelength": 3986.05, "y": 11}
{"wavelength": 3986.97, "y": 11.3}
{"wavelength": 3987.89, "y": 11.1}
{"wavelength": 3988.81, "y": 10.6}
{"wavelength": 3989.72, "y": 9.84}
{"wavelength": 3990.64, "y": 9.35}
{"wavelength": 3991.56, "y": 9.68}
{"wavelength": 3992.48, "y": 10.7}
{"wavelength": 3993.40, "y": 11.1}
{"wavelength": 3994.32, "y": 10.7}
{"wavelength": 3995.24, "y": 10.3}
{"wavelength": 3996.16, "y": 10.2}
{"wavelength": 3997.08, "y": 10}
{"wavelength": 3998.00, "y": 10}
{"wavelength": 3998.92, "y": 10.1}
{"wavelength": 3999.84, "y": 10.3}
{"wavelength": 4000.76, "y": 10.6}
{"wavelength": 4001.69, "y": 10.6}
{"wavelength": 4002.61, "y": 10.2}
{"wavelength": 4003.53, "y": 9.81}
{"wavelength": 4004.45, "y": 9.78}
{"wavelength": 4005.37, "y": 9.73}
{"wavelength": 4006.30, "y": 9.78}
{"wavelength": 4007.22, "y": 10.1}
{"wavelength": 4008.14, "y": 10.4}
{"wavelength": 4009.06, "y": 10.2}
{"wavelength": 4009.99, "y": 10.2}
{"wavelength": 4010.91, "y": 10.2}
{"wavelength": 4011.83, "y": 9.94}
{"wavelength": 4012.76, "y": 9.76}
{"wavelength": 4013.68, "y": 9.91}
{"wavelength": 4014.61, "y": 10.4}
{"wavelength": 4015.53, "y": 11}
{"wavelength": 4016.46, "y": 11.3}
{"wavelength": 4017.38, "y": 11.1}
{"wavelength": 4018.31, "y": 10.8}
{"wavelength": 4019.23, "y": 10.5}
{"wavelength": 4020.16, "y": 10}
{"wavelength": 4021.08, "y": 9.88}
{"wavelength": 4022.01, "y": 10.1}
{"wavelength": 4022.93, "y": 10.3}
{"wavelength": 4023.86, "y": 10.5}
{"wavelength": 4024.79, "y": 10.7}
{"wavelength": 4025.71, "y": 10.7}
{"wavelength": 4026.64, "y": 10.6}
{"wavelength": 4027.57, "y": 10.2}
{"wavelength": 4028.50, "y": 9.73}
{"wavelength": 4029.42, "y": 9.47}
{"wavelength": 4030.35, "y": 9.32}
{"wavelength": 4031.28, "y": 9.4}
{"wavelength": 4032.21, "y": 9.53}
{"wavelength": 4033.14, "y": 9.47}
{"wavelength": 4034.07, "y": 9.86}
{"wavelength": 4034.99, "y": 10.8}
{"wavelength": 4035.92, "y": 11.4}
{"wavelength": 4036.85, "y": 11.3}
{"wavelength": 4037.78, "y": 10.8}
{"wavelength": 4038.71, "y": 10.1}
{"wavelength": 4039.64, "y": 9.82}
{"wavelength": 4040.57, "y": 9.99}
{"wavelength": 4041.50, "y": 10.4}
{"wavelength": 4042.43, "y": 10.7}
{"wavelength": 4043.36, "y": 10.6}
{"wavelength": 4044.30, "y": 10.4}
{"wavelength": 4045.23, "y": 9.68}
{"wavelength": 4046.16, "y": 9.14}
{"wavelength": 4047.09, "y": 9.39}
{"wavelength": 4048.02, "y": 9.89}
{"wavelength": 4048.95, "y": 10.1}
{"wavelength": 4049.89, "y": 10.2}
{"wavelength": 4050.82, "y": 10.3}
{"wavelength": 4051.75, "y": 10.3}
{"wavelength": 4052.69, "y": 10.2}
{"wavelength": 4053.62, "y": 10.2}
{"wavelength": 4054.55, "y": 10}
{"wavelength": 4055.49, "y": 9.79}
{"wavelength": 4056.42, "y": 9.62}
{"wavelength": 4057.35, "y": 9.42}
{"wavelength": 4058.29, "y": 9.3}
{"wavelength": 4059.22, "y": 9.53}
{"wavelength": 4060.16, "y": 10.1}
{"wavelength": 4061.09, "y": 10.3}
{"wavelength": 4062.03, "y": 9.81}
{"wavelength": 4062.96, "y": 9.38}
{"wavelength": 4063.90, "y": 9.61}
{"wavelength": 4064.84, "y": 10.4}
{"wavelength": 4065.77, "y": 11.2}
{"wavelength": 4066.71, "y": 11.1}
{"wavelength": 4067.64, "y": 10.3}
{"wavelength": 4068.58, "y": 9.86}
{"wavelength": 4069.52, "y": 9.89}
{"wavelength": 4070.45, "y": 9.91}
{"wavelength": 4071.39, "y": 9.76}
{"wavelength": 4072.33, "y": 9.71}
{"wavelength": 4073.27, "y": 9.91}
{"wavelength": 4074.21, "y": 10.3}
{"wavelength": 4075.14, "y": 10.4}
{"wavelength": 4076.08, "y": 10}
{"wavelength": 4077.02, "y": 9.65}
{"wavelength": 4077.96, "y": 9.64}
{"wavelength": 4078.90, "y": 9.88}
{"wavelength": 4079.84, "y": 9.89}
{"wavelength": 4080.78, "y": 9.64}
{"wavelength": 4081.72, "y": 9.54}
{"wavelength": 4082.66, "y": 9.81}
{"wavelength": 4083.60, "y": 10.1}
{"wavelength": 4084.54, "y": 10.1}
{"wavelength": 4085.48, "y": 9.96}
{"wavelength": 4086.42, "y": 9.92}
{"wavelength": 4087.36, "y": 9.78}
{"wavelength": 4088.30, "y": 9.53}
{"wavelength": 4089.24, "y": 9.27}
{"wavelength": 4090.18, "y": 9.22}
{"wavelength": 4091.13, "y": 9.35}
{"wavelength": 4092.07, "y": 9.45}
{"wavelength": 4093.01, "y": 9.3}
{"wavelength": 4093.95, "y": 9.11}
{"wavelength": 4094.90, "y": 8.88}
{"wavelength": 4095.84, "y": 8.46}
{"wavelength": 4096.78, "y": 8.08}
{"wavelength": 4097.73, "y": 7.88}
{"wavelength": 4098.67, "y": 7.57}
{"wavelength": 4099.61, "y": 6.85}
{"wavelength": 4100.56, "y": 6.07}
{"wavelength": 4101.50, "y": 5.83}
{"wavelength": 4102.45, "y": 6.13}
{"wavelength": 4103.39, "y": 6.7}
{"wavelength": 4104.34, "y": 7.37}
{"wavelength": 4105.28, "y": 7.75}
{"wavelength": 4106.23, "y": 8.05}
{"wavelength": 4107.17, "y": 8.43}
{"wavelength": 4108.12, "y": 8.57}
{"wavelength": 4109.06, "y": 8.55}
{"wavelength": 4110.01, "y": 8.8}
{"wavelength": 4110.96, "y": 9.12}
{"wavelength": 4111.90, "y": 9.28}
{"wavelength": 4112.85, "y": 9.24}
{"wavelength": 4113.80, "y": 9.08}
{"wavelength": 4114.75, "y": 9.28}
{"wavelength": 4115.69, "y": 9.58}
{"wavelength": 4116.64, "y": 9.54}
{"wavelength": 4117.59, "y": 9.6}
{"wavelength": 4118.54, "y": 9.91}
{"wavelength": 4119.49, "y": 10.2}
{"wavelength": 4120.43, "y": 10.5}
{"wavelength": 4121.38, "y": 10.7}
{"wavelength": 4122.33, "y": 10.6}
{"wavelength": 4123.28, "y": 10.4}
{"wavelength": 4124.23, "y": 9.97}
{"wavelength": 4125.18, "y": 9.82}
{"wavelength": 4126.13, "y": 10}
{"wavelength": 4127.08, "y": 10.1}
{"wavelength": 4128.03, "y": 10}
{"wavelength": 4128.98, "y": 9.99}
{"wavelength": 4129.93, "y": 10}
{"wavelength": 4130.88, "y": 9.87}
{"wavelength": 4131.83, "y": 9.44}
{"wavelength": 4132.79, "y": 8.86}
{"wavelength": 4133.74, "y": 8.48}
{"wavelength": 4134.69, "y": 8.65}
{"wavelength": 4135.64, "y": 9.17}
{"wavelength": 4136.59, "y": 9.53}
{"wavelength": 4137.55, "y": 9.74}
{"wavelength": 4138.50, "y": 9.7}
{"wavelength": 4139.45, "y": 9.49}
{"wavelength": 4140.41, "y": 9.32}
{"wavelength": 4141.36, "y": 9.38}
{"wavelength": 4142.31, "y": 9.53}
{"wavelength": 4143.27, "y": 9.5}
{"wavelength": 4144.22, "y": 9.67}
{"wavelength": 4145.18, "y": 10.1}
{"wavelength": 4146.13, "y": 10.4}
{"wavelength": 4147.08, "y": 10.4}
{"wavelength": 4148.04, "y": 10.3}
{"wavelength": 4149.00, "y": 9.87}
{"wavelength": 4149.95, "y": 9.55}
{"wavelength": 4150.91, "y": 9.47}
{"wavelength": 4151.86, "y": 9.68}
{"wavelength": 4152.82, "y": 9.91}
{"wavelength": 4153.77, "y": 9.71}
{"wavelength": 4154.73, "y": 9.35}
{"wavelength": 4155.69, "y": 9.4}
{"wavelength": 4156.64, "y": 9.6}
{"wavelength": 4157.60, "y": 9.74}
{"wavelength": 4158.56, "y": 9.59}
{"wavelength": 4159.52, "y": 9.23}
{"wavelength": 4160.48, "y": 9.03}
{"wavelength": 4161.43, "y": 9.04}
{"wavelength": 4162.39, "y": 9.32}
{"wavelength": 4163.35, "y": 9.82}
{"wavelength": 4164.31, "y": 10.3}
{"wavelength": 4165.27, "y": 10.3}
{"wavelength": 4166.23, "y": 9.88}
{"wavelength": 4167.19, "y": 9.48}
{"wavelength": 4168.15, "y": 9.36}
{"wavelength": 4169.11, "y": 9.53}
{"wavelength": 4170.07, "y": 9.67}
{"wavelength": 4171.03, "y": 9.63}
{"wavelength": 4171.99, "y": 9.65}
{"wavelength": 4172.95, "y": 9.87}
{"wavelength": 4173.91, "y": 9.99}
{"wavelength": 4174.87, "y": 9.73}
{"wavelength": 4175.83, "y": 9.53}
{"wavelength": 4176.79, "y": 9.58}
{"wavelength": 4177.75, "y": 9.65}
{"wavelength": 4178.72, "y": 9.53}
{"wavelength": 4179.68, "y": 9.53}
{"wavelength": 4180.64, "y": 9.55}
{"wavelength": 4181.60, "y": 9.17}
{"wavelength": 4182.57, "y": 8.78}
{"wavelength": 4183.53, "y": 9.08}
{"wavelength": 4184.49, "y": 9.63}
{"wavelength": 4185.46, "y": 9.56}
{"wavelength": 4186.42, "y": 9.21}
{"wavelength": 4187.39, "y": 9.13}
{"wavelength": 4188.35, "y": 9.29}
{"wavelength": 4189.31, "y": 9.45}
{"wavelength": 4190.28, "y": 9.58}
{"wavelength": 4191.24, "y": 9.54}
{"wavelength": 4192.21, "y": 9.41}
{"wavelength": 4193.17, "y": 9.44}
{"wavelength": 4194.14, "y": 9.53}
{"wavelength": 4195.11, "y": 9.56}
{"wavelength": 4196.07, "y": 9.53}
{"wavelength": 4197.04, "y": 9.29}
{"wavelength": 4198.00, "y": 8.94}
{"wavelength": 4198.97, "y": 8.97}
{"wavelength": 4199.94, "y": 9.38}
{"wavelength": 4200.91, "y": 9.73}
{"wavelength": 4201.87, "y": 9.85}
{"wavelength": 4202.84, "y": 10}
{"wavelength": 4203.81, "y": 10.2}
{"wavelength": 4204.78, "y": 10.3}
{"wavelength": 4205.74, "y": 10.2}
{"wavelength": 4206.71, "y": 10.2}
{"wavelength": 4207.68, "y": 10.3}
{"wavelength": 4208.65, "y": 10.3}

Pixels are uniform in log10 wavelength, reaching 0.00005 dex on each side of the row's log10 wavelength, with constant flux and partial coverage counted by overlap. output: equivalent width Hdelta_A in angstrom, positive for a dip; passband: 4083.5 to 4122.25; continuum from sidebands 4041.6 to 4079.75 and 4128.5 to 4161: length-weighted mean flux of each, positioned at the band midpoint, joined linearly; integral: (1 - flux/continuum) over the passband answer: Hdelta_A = 3.9 angstrom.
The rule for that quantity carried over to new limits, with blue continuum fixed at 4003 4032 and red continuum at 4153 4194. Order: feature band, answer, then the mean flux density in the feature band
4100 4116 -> 2.79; 8.09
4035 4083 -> -0.24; 10.1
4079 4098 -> 0.95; 9.39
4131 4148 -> 0.26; 9.52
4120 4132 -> -0.49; 10.1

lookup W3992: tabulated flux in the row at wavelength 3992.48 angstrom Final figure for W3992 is 10.7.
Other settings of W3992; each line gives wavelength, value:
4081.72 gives 9.54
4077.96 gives 9.64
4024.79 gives 10.7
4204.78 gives 10.3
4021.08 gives 9.88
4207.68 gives 10.3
